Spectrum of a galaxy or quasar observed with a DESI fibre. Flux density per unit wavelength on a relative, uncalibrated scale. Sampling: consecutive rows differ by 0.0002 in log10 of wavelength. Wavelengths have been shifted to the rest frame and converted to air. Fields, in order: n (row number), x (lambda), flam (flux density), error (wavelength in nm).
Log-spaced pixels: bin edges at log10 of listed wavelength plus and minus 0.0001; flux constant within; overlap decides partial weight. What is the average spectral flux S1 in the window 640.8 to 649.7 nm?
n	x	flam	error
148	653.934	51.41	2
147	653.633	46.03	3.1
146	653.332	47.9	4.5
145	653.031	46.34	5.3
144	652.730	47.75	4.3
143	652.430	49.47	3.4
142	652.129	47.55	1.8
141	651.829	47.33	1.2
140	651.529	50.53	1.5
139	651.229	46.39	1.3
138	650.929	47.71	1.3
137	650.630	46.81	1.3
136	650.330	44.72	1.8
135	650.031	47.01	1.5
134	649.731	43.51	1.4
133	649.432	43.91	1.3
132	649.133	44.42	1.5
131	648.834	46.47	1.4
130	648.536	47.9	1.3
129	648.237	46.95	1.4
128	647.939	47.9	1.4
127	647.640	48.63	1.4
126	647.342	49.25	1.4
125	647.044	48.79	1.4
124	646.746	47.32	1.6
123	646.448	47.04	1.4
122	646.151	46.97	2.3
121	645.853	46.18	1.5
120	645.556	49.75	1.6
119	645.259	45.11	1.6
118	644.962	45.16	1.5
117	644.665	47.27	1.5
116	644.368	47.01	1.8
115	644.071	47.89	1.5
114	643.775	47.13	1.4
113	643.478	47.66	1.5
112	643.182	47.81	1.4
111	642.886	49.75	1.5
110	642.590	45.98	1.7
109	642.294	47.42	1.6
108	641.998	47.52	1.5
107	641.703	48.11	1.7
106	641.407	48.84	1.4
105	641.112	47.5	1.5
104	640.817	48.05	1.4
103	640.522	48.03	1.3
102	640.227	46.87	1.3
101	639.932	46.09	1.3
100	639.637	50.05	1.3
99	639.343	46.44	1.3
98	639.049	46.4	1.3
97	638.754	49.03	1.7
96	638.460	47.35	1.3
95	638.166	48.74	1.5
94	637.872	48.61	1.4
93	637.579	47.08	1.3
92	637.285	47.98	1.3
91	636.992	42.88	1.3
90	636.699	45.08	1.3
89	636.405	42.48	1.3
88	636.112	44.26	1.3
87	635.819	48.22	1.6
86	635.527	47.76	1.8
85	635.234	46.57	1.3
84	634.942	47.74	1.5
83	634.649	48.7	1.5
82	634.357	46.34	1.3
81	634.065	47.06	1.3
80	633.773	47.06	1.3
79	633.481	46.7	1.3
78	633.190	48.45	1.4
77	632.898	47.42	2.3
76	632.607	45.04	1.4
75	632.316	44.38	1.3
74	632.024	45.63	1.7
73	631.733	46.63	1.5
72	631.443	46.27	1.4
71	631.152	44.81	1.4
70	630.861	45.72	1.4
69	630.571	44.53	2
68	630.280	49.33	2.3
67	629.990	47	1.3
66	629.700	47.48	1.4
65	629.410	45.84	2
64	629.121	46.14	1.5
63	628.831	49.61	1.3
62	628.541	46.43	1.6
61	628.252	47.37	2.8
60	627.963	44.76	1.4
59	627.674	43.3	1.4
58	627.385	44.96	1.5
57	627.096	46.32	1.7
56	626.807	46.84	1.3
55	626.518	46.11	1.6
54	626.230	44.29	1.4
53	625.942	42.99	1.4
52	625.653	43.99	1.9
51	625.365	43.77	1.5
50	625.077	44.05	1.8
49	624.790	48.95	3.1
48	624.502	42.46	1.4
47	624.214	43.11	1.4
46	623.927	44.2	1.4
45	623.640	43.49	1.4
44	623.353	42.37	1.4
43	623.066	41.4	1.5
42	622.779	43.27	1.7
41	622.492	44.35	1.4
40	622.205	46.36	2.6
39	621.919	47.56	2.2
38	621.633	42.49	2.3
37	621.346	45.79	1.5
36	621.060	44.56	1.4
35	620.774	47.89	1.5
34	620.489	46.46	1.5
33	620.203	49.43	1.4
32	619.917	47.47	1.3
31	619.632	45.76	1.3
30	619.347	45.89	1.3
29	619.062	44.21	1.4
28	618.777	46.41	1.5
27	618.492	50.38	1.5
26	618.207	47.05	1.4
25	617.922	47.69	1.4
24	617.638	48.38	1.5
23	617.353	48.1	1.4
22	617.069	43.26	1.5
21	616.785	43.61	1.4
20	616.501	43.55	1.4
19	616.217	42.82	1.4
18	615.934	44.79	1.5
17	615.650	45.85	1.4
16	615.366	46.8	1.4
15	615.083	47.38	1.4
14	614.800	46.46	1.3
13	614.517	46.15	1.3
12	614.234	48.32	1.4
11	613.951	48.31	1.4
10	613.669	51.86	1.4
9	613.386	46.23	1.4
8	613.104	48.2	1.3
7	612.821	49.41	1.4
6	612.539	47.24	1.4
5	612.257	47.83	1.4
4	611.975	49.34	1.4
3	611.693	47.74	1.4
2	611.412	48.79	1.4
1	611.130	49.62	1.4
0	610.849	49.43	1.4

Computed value 47.3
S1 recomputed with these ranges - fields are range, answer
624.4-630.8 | 45.8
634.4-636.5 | 46.6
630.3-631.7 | 45.8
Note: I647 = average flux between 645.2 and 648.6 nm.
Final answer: 47.7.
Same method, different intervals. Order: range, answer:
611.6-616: 47.7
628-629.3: 47.2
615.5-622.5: 46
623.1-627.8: 44.4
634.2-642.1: 47.1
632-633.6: 46.3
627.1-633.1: 46.2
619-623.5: 45.3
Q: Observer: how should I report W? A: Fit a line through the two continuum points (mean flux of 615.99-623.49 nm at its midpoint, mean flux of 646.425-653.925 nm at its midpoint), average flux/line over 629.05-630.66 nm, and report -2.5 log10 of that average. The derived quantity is -0.016 mag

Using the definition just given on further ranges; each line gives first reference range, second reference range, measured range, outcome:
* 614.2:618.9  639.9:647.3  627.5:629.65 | 0.012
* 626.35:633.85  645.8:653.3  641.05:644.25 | -0.022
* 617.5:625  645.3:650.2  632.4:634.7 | -0.017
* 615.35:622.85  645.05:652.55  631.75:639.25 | -0.002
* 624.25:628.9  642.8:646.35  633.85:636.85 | -0.004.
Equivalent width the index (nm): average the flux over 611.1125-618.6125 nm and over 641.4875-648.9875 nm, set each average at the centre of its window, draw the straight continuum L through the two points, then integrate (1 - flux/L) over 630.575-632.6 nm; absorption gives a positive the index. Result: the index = 0.08 nm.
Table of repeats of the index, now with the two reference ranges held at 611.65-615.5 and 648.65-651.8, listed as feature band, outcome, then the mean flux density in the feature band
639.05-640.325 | -0.01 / 47.3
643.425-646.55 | -0.04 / 47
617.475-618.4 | 0.00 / 47.8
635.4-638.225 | 0.04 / 46.2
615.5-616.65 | 0.09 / 44.2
